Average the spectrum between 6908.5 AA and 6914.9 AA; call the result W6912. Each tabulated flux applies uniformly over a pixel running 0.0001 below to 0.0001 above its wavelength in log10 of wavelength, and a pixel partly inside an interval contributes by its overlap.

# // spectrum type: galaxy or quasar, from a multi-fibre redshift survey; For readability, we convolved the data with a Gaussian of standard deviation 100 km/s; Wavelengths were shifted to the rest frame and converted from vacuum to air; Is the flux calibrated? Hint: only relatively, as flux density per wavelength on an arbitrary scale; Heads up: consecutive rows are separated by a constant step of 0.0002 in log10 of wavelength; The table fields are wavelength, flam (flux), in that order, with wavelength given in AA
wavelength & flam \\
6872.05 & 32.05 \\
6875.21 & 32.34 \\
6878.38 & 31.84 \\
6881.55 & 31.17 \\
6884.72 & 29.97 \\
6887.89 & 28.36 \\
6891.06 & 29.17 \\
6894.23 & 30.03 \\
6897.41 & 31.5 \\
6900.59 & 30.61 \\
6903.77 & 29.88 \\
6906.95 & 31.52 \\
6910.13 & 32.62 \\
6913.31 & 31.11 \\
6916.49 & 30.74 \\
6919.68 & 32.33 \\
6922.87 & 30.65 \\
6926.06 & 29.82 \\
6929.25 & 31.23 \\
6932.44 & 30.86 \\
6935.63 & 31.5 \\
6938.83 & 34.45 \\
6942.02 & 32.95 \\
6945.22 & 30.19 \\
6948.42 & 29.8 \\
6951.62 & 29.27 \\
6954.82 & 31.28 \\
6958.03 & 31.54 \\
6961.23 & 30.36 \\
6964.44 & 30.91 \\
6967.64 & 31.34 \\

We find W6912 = 31.9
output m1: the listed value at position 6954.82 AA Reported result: 31.28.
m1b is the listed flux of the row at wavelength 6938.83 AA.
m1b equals 34.45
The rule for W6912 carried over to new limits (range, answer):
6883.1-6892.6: 29.2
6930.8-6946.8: 32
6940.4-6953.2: 30.6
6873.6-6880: 32.1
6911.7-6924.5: 31.2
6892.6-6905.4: 30.5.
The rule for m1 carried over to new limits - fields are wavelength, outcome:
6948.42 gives 29.8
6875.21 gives 32.34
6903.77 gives 29.88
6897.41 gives 31.5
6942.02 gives 32.95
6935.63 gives 31.5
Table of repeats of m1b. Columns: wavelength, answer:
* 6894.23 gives 30.03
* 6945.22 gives 30.19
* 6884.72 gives 29.97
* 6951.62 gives 29.27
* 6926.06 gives 29.82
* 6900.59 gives 30.61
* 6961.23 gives 30.36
